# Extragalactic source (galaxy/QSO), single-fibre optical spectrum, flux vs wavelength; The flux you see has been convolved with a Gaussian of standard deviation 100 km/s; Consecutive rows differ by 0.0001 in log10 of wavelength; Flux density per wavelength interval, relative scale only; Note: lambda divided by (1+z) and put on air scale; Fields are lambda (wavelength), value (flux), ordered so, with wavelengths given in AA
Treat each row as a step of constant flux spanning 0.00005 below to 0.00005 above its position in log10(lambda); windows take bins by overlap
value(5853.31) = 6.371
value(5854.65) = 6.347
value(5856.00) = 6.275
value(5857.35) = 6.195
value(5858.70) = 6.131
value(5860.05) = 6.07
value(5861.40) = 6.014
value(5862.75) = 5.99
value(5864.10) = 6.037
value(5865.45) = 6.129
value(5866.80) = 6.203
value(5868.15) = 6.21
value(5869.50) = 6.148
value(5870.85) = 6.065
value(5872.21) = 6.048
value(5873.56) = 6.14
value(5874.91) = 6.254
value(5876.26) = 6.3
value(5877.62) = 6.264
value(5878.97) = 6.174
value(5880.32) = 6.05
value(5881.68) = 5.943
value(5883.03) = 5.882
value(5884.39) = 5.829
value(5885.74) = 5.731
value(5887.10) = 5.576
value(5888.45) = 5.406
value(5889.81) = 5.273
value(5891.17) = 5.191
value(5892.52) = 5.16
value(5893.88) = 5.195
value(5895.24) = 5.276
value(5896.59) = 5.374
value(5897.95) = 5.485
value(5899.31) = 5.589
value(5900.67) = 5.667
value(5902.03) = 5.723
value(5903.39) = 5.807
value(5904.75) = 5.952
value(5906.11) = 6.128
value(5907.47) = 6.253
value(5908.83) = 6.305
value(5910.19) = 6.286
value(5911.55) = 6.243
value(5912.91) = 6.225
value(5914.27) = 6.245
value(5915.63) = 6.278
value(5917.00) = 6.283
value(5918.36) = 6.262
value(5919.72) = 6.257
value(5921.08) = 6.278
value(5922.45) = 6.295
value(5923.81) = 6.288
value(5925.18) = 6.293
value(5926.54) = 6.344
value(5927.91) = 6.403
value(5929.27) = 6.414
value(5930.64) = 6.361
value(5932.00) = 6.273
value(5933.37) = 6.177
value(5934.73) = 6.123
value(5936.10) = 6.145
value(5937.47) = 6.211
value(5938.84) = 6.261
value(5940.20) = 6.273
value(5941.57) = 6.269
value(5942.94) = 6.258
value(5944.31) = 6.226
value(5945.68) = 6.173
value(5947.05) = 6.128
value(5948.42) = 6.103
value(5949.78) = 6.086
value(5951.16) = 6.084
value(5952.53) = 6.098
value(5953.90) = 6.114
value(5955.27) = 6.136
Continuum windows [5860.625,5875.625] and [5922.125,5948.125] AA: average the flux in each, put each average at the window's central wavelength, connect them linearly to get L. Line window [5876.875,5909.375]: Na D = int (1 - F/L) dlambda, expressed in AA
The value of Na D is 2.4 AA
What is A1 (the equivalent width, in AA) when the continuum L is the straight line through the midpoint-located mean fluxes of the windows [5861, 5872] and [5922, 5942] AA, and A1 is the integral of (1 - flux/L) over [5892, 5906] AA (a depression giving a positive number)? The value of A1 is 1.4 AA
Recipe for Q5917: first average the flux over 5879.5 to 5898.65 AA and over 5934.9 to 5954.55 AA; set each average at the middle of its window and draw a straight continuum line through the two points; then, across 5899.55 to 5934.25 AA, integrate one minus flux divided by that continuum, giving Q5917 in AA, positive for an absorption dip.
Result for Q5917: -2.0 AA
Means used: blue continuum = 5.53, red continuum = 6.17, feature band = 6.19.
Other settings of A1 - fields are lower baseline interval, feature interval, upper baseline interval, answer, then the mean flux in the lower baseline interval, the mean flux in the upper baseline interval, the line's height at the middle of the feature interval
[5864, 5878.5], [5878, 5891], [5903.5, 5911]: 0.9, 6.17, 6.16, 6.17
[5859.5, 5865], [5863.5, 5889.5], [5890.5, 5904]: -1.0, 6.03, 5.45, 5.79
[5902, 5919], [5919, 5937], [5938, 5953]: -0.3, 6.17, 6.18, 6.17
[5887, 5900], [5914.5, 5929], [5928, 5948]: -1.0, 5.34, 6.24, 5.91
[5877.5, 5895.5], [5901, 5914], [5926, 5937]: -0.4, 5.63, 6.28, 5.93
